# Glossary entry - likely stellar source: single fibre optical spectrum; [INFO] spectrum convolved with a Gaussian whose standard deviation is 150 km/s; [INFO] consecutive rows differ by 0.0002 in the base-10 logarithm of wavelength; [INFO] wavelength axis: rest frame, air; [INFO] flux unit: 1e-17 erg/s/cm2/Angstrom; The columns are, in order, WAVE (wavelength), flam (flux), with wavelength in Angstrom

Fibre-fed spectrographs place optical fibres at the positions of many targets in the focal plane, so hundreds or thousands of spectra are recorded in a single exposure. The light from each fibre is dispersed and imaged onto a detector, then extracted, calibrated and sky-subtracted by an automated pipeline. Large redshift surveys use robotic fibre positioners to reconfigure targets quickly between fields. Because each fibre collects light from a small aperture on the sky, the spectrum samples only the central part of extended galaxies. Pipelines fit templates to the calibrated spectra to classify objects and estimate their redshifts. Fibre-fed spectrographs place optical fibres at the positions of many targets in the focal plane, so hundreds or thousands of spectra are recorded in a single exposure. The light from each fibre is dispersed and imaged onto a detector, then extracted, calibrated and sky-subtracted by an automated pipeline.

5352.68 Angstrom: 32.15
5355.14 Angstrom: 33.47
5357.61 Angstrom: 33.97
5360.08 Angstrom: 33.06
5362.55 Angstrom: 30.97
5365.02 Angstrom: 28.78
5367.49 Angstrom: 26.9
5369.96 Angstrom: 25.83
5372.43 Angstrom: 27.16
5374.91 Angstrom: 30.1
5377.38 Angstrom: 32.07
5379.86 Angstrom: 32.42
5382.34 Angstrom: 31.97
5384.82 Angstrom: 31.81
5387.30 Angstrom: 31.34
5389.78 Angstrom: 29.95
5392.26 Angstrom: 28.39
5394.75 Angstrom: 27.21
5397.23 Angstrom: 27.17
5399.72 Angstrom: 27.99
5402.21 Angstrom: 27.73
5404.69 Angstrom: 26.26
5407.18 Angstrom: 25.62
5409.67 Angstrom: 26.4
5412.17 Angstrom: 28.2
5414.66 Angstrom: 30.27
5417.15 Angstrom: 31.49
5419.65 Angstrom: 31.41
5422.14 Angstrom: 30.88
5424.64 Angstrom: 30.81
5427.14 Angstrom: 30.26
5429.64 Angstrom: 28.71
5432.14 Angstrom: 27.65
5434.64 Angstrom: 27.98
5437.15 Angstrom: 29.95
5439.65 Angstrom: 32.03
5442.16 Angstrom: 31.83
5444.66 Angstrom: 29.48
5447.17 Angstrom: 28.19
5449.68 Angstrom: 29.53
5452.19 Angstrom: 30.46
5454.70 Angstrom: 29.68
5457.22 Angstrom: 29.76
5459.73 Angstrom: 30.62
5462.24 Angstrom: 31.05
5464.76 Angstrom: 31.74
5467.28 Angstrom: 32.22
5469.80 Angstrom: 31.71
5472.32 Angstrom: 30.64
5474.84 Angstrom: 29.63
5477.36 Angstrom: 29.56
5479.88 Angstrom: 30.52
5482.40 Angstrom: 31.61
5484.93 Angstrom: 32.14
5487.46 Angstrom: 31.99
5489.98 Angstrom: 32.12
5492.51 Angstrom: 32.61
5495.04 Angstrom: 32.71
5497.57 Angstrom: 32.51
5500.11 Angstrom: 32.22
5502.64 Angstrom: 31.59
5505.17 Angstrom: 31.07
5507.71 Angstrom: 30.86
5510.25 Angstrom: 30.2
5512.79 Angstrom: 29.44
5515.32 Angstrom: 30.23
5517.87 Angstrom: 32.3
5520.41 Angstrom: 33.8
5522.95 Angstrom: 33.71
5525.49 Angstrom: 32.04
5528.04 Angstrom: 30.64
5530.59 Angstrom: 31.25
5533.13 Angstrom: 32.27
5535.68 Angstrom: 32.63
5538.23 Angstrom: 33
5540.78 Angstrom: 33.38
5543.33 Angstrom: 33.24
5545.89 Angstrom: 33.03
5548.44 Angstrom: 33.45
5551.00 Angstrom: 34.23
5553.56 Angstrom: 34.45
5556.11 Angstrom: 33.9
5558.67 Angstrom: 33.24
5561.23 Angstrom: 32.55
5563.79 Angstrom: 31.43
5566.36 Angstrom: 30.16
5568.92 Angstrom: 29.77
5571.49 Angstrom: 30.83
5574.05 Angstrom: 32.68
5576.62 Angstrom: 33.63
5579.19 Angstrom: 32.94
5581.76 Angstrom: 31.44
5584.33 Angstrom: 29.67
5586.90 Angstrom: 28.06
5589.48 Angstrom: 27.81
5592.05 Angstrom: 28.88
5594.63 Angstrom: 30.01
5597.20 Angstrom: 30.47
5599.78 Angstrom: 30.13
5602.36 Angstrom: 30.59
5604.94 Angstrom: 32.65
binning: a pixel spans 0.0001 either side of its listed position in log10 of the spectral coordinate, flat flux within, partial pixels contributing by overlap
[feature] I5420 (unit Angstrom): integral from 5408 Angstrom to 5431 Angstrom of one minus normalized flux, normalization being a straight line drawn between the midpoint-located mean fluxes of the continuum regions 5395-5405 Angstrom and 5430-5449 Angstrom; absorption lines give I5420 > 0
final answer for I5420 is -1.0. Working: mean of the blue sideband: 27.4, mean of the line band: 29.7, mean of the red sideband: 29.5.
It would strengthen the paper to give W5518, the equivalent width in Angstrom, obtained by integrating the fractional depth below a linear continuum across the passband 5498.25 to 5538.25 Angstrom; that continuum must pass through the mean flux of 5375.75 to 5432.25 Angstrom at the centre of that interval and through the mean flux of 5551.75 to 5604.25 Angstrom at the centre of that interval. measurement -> -1.4 Angstrom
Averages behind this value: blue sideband 29.4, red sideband 31.2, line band 31.7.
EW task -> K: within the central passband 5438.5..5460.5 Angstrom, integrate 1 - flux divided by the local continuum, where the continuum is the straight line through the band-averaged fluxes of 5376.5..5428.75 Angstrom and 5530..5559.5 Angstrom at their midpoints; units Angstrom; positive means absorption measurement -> 0.4 Angstrom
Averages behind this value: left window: 29.5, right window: 33.2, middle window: 30.2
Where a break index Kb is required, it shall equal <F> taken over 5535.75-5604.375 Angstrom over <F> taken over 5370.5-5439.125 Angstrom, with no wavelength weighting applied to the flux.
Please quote 1.08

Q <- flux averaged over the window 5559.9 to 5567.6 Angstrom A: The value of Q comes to 31.4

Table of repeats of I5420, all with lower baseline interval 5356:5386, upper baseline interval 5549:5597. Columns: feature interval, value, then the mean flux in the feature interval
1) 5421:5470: 0.98 Angstrom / 30.2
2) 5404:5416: 1.26 Angstrom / 27.4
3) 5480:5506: -0.81 Angstrom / 32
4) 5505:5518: 0.26 Angstrom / 30.5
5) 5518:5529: -0.49 Angstrom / 32.6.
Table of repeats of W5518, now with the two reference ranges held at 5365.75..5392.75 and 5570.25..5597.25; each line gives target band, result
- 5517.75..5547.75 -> -2.2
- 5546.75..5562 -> -1.6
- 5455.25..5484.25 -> -0.6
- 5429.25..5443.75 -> 0.1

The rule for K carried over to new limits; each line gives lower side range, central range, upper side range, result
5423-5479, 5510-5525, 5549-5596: -0.4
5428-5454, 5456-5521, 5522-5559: -0.3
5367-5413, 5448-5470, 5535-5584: -0.3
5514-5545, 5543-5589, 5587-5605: -1.6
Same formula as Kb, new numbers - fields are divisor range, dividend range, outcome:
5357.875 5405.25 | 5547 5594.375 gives 1.07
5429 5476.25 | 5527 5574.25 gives 1.08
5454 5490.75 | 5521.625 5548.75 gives 1.05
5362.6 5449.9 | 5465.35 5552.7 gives 1.09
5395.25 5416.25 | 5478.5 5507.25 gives 1.16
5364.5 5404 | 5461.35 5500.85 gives 1.08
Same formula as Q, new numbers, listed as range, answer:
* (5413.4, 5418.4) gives 30.9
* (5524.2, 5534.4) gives 31.6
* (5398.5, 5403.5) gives 27.9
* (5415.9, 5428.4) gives 31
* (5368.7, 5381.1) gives 29.5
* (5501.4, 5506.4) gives 31.4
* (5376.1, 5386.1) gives 32.1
